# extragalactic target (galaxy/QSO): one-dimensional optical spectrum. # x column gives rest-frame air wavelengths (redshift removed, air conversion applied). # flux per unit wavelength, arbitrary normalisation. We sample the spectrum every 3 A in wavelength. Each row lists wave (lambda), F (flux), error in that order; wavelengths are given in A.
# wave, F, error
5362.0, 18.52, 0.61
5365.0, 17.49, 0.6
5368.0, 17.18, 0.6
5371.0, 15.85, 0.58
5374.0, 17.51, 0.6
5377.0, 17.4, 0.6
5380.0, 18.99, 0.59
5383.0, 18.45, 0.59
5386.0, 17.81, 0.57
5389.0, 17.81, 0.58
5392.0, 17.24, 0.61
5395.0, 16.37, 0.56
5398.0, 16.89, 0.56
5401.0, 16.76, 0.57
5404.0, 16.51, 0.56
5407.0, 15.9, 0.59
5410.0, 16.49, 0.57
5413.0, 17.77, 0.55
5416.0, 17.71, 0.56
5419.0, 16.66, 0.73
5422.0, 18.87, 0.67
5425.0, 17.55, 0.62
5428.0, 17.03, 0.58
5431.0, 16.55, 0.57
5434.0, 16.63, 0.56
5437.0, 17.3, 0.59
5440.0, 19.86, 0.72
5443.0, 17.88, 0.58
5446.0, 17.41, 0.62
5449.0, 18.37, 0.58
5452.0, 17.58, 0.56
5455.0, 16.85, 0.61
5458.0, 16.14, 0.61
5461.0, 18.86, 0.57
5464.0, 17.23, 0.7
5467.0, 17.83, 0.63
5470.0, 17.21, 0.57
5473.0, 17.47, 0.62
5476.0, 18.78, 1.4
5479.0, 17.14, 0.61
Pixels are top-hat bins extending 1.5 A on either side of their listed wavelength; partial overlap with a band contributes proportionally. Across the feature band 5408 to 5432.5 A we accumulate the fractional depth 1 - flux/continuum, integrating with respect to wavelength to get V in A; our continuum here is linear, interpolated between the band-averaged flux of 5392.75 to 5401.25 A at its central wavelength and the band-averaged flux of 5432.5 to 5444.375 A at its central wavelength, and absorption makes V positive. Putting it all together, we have 0.12 A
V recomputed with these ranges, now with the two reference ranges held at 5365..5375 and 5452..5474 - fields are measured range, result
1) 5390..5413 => 0.5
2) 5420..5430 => -0.3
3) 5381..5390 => -0.6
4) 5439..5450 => -0.7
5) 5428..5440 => 0.0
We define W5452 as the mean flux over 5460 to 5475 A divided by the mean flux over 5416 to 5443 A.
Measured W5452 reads 1.0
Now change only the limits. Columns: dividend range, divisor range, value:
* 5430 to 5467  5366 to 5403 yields 1.01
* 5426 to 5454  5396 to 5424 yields 1.03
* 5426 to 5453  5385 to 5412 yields 1.05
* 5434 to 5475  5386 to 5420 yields 1.04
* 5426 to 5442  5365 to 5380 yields 1.01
